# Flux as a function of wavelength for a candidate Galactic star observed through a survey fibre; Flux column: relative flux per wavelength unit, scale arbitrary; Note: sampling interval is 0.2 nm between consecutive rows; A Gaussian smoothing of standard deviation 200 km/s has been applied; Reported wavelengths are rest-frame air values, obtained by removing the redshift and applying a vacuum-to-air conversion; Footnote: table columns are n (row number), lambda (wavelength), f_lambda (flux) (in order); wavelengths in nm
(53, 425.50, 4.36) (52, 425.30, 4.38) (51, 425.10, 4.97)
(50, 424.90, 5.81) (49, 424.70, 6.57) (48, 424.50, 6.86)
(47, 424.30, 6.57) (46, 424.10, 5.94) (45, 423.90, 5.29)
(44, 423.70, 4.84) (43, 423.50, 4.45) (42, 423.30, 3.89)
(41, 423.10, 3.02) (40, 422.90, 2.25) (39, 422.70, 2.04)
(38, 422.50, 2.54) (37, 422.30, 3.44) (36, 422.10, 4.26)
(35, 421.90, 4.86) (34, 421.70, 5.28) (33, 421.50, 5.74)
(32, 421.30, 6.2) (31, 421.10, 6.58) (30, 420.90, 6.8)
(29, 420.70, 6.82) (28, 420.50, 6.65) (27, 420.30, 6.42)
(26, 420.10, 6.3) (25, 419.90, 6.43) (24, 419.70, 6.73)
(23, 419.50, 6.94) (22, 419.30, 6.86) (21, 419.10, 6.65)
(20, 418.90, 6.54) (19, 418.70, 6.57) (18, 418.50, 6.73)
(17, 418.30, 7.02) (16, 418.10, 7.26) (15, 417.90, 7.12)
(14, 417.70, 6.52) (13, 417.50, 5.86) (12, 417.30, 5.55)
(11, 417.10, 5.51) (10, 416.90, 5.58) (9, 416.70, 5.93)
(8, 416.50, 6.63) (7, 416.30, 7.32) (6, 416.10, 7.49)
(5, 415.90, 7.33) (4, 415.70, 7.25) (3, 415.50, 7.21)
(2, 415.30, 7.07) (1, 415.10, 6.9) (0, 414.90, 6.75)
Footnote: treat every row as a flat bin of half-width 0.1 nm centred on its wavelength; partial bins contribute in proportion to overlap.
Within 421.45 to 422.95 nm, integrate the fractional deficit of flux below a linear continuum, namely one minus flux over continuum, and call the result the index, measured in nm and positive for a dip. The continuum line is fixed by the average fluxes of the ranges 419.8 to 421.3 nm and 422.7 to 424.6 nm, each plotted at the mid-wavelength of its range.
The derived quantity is 0.49 nm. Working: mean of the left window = 6.55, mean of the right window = 4.65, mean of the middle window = 3.79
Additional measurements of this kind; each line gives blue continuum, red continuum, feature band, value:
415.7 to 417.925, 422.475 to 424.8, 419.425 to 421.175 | -0.36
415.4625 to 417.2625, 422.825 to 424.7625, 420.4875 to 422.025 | -0.14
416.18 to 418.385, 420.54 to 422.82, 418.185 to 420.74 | -0.44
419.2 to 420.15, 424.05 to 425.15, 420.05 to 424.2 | 0.98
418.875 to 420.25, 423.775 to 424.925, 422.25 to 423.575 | 0.68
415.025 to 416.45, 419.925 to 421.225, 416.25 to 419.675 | 0.20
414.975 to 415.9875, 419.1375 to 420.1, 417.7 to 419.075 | 0.00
